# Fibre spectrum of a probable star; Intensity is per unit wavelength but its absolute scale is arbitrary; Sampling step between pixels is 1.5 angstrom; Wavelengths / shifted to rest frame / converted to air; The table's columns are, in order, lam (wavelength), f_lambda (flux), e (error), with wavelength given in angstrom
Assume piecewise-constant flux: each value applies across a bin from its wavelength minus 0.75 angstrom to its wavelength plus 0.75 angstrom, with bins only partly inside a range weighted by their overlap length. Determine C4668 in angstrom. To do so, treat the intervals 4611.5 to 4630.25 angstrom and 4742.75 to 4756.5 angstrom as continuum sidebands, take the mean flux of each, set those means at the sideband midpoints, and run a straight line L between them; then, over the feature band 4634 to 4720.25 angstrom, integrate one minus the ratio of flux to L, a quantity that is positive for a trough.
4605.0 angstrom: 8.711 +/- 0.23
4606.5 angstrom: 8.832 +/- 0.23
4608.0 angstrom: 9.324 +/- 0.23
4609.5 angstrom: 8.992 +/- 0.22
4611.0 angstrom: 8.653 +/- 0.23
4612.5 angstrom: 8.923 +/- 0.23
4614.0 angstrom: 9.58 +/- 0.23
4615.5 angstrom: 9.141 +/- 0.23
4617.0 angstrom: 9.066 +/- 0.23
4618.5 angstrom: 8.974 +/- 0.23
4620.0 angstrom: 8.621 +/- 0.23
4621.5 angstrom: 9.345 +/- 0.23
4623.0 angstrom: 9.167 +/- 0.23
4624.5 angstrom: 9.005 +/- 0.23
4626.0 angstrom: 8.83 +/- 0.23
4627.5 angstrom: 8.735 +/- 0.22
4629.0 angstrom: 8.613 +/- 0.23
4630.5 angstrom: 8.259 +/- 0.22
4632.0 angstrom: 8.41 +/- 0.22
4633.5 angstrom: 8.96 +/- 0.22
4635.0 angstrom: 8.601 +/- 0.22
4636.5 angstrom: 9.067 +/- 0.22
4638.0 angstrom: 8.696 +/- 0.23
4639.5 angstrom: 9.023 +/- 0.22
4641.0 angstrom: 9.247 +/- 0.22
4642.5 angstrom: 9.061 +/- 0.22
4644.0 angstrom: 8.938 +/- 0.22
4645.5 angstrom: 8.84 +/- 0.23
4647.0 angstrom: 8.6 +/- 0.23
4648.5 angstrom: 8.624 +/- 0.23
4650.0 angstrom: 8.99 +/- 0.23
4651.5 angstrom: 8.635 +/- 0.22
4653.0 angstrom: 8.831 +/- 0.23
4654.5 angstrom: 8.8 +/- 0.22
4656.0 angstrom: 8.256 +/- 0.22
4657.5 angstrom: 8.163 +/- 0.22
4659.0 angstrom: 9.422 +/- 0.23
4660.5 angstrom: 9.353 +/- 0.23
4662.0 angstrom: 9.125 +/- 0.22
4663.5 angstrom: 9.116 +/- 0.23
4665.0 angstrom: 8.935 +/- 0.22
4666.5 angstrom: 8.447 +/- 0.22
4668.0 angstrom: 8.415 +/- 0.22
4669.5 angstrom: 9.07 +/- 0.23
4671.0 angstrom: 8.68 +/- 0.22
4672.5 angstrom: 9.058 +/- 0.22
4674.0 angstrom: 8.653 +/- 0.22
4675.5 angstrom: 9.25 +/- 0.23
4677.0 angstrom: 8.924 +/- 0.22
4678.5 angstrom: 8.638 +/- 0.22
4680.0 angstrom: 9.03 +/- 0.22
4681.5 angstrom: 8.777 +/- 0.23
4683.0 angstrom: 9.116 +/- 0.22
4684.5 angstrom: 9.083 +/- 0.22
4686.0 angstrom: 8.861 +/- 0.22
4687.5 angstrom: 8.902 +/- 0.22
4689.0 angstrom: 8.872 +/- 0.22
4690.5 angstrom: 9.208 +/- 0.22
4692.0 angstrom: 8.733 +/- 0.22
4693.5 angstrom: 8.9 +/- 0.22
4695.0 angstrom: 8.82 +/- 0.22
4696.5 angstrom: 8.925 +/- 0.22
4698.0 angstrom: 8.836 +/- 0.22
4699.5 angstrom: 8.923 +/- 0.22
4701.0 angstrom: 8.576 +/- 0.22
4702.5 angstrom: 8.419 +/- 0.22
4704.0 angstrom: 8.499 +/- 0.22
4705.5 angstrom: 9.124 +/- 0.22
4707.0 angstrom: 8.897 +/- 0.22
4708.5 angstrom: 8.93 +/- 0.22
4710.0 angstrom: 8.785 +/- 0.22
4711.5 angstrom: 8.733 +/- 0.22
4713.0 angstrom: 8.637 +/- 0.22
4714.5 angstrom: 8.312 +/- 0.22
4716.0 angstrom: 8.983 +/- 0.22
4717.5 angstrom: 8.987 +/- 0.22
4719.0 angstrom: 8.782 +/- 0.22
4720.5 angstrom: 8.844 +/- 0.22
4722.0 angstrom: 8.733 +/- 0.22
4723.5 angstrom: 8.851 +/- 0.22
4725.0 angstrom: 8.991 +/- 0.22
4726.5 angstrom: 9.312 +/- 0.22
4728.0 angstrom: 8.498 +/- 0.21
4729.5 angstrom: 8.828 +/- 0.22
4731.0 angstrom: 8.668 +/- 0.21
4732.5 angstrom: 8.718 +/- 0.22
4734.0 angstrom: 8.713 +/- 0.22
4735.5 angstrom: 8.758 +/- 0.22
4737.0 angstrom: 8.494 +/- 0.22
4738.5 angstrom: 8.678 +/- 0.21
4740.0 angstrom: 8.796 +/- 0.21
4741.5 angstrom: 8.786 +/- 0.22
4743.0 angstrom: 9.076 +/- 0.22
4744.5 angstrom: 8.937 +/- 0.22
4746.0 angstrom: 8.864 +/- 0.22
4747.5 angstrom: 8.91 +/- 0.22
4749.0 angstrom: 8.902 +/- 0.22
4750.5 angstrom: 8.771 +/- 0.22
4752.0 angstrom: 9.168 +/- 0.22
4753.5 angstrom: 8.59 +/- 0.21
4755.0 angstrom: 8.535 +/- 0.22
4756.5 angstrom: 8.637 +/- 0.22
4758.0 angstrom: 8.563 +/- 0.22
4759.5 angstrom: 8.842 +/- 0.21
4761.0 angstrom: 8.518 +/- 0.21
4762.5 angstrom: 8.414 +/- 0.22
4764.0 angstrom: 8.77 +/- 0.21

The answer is 0.7 angstrom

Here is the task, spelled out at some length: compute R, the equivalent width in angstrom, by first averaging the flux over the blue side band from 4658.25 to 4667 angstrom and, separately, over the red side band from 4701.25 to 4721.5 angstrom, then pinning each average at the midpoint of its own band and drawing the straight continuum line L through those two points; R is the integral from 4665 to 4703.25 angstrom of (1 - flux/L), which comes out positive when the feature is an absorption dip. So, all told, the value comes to 0.4 angstrom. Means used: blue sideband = 9.08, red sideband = 8.76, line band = 8.85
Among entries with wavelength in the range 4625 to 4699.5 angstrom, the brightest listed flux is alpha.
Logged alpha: 9.422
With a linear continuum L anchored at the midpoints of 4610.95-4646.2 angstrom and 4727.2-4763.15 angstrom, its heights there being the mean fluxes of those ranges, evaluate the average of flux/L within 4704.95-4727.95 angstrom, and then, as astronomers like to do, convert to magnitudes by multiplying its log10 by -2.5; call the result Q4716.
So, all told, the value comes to -0.008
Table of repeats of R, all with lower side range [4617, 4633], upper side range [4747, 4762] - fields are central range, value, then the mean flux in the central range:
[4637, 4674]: -0.2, 8.84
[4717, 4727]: -0.2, 8.92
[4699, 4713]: 0.0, 8.76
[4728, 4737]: 0.1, 8.7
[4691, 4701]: -0.1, 8.84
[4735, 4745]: 0.0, 8.79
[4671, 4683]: -0.2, 8.9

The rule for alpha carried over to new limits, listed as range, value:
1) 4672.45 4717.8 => 9.25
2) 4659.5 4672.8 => 9.353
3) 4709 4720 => 8.987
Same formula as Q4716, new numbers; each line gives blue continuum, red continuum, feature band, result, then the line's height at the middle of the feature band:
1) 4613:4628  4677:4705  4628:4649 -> 0.026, 9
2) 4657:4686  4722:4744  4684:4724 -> 0.004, 8.85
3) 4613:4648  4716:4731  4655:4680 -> 0.005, 8.89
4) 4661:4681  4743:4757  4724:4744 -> 0.005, 8.84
